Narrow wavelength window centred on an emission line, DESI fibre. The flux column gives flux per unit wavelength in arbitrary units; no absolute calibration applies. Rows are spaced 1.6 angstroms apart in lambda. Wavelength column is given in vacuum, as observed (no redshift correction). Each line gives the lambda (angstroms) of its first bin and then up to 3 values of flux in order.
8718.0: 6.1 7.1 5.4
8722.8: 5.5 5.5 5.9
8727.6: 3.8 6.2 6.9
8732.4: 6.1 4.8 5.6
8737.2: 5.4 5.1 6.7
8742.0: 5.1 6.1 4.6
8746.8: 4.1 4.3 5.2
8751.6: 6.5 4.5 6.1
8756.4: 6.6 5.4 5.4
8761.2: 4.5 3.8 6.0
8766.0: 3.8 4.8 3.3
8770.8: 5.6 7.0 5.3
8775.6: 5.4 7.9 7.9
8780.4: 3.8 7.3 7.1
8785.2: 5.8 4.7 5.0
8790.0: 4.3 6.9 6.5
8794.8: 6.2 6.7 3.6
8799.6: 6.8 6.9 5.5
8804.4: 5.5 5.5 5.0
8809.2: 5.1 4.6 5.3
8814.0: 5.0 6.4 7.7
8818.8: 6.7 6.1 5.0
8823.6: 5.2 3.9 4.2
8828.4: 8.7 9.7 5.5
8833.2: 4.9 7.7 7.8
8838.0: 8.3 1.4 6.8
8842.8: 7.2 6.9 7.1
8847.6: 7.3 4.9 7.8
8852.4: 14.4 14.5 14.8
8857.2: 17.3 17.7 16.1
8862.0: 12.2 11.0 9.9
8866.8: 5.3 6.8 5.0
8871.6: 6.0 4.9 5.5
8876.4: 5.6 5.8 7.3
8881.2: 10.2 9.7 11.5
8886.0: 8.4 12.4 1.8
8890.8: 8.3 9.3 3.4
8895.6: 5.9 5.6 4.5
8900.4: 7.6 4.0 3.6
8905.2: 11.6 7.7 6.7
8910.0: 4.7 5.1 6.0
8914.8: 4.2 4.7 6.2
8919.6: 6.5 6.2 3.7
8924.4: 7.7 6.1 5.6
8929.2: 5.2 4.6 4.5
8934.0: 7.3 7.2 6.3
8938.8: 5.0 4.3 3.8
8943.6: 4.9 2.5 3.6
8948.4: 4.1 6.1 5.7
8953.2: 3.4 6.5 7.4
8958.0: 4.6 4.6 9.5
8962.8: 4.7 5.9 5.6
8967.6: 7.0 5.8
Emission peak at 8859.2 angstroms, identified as H-alpha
